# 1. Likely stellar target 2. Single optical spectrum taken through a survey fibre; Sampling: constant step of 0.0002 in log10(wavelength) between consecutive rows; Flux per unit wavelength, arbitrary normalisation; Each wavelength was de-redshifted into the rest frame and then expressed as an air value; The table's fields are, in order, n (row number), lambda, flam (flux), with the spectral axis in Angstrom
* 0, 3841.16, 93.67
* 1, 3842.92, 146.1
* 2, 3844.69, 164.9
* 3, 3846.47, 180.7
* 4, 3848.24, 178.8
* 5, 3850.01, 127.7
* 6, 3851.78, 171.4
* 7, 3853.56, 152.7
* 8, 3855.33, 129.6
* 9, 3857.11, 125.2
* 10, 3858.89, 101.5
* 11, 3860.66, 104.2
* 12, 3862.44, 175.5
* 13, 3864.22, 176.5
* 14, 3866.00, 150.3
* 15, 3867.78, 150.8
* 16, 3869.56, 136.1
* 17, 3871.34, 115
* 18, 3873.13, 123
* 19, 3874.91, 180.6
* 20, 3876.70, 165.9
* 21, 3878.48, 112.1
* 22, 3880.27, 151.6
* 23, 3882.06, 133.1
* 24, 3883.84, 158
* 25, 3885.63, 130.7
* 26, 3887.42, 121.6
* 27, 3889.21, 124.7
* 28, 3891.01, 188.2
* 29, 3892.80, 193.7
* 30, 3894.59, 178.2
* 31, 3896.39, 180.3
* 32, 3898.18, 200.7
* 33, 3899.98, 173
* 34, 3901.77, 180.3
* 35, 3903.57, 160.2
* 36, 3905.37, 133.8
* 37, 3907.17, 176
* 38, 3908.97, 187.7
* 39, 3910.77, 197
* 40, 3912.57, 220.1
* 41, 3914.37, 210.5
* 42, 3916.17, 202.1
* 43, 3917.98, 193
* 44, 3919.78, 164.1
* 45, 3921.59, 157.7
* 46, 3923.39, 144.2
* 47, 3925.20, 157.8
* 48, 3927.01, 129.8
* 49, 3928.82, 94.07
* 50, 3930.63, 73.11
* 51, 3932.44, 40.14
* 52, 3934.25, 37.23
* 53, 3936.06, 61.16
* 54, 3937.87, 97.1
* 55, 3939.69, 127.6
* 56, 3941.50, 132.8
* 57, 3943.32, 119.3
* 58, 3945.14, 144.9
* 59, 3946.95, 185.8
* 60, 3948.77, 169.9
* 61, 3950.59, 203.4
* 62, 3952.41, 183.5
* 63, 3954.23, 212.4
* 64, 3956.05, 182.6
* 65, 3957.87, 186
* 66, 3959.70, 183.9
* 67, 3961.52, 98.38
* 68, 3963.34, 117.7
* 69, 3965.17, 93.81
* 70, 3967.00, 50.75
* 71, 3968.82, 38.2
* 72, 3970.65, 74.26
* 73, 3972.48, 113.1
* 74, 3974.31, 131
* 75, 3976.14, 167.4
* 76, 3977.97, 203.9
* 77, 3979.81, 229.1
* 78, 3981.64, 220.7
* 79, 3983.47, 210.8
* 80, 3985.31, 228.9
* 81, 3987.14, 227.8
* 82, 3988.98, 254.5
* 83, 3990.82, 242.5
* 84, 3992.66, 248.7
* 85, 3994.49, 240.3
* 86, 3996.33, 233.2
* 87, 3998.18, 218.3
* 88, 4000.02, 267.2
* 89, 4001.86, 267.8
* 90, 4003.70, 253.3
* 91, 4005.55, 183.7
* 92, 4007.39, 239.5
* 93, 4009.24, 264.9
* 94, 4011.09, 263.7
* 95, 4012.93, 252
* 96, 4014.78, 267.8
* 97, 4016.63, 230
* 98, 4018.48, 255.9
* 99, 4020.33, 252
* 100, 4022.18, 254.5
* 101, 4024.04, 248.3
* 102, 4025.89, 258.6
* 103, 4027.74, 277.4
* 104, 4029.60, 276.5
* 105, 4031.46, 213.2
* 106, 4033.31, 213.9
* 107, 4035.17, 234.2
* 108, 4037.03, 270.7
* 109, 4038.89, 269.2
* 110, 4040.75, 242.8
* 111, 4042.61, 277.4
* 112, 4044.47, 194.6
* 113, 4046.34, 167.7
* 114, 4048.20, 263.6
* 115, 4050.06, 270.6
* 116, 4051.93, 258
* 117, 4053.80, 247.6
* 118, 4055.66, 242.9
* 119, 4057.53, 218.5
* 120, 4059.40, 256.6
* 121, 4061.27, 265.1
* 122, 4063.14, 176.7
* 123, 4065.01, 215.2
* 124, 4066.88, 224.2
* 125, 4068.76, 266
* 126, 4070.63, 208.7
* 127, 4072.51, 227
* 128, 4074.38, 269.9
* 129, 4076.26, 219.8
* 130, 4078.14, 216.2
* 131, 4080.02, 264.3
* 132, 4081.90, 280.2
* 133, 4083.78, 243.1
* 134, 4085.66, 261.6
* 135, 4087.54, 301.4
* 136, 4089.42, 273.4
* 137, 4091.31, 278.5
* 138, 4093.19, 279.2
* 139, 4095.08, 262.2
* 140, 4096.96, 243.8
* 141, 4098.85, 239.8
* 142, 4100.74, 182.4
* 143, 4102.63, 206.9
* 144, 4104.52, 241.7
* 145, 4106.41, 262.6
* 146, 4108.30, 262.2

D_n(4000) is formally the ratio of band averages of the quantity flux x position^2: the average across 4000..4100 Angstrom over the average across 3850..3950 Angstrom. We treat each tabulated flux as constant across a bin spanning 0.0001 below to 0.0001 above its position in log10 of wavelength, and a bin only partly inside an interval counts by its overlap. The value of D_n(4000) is 1.8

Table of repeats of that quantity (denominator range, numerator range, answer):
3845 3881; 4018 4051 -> 1.85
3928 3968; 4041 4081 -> 1.96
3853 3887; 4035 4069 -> 1.87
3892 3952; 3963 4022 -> 1.41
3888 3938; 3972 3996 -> 1.44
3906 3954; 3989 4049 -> 1.74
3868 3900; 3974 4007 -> 1.56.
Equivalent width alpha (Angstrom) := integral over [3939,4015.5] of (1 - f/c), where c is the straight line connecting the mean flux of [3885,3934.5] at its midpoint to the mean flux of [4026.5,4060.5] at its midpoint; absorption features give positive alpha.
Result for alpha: 5.3 Angstrom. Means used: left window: 157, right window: 244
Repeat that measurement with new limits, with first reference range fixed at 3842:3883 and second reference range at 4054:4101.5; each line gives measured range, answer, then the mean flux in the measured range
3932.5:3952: 6.2 Angstrom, 126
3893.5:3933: 1.3 Angstrom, 163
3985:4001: -2.7 Angstrom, 241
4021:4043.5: -2.9 Angstrom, 253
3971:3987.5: 1.0 Angstrom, 187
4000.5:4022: -3.5 Angstrom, 249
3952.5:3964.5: 1.7 Angstrom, 163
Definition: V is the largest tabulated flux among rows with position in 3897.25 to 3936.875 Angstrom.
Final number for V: 220.1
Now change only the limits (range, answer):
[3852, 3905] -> 200.7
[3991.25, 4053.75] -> 277.4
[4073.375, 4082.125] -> 280.2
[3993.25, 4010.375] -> 267.8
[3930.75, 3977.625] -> 212.4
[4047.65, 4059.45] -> 270.6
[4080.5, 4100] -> 301.4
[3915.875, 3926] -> 202.1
